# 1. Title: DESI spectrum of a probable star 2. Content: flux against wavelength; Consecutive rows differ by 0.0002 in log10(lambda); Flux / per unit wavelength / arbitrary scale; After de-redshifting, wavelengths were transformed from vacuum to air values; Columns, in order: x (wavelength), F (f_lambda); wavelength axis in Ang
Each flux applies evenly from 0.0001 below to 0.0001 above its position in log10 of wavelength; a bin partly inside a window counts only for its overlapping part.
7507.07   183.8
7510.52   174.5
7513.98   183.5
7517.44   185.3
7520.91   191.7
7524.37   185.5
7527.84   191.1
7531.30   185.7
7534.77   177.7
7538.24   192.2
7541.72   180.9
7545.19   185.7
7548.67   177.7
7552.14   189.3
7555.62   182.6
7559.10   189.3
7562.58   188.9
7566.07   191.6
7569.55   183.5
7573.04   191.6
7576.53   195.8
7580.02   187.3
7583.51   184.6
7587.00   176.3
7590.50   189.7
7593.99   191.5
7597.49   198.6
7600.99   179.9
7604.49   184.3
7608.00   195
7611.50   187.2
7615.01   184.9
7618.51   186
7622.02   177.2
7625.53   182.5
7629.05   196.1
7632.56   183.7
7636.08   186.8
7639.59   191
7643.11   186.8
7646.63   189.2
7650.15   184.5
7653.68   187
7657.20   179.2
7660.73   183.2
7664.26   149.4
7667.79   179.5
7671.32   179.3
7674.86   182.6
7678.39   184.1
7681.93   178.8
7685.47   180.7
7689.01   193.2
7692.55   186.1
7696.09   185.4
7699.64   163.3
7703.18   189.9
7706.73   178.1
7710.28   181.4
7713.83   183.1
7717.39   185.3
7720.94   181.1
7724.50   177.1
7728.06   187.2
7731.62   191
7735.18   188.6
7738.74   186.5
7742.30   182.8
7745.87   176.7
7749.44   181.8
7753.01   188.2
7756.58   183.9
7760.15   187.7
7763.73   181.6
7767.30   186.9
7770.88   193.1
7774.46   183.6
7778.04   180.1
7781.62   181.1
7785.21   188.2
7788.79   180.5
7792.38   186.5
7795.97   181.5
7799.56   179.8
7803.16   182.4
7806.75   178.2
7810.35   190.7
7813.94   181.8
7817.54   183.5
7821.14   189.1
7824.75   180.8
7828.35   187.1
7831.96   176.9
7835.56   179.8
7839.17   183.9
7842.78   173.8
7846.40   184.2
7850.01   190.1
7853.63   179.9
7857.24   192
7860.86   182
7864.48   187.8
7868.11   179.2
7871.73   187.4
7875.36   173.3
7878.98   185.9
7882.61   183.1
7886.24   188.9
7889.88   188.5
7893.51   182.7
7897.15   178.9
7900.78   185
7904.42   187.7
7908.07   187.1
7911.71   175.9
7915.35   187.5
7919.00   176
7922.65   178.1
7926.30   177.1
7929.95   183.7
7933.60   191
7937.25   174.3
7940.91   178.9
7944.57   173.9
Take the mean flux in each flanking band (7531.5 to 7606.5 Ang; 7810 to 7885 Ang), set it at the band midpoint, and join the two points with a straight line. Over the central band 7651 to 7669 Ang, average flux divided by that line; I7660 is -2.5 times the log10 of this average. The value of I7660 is 0.06 mag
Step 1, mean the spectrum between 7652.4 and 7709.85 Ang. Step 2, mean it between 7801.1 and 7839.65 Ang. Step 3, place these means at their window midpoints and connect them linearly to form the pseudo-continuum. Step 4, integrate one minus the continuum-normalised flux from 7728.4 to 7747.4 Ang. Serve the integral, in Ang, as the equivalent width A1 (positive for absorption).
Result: -0.44 Ang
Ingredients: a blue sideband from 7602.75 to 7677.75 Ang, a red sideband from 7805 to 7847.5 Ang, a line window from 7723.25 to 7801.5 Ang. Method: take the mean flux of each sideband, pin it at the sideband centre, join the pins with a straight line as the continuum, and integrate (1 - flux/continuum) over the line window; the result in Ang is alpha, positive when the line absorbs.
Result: -0.6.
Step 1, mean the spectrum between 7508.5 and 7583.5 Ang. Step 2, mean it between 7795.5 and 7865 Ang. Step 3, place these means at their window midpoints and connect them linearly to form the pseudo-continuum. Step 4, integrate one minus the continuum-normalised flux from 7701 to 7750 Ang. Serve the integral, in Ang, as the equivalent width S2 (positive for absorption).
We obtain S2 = 0.2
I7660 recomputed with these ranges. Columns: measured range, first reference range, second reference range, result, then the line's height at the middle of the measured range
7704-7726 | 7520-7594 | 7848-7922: 0.02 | 185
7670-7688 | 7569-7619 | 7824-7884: 0.03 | 186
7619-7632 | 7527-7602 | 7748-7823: 0.01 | 186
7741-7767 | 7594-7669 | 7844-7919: 0.01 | 184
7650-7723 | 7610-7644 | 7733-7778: 0.03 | 186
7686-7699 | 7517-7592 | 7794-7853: 0.00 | 185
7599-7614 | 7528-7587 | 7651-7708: -0.02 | 184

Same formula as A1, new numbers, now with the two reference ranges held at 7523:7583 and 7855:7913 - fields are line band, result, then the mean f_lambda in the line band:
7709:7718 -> 0.1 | 183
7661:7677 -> 1.0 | 174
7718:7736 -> 0.1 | 185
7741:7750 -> 0.2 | 180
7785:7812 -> 0.2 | 183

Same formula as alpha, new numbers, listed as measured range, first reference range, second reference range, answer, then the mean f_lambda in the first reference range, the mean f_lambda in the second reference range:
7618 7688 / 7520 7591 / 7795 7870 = 1.09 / 186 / 183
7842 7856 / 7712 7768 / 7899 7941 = -0.01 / 184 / 182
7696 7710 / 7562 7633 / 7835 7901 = 0.55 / 187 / 184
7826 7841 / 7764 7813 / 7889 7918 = 0.17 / 184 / 184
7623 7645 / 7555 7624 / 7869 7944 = -0.09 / 187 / 182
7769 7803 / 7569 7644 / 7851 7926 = 0.18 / 187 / 183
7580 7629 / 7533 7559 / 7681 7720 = -0.79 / 184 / 182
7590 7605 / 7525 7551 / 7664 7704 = -0.51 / 185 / 180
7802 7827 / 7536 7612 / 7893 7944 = -0.09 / 187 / 181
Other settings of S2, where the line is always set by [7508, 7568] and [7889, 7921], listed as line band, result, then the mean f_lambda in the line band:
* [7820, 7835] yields 0.1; 183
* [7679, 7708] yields 0.4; 182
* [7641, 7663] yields 0.1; 184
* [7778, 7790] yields 0.1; 183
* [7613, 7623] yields 0.1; 183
